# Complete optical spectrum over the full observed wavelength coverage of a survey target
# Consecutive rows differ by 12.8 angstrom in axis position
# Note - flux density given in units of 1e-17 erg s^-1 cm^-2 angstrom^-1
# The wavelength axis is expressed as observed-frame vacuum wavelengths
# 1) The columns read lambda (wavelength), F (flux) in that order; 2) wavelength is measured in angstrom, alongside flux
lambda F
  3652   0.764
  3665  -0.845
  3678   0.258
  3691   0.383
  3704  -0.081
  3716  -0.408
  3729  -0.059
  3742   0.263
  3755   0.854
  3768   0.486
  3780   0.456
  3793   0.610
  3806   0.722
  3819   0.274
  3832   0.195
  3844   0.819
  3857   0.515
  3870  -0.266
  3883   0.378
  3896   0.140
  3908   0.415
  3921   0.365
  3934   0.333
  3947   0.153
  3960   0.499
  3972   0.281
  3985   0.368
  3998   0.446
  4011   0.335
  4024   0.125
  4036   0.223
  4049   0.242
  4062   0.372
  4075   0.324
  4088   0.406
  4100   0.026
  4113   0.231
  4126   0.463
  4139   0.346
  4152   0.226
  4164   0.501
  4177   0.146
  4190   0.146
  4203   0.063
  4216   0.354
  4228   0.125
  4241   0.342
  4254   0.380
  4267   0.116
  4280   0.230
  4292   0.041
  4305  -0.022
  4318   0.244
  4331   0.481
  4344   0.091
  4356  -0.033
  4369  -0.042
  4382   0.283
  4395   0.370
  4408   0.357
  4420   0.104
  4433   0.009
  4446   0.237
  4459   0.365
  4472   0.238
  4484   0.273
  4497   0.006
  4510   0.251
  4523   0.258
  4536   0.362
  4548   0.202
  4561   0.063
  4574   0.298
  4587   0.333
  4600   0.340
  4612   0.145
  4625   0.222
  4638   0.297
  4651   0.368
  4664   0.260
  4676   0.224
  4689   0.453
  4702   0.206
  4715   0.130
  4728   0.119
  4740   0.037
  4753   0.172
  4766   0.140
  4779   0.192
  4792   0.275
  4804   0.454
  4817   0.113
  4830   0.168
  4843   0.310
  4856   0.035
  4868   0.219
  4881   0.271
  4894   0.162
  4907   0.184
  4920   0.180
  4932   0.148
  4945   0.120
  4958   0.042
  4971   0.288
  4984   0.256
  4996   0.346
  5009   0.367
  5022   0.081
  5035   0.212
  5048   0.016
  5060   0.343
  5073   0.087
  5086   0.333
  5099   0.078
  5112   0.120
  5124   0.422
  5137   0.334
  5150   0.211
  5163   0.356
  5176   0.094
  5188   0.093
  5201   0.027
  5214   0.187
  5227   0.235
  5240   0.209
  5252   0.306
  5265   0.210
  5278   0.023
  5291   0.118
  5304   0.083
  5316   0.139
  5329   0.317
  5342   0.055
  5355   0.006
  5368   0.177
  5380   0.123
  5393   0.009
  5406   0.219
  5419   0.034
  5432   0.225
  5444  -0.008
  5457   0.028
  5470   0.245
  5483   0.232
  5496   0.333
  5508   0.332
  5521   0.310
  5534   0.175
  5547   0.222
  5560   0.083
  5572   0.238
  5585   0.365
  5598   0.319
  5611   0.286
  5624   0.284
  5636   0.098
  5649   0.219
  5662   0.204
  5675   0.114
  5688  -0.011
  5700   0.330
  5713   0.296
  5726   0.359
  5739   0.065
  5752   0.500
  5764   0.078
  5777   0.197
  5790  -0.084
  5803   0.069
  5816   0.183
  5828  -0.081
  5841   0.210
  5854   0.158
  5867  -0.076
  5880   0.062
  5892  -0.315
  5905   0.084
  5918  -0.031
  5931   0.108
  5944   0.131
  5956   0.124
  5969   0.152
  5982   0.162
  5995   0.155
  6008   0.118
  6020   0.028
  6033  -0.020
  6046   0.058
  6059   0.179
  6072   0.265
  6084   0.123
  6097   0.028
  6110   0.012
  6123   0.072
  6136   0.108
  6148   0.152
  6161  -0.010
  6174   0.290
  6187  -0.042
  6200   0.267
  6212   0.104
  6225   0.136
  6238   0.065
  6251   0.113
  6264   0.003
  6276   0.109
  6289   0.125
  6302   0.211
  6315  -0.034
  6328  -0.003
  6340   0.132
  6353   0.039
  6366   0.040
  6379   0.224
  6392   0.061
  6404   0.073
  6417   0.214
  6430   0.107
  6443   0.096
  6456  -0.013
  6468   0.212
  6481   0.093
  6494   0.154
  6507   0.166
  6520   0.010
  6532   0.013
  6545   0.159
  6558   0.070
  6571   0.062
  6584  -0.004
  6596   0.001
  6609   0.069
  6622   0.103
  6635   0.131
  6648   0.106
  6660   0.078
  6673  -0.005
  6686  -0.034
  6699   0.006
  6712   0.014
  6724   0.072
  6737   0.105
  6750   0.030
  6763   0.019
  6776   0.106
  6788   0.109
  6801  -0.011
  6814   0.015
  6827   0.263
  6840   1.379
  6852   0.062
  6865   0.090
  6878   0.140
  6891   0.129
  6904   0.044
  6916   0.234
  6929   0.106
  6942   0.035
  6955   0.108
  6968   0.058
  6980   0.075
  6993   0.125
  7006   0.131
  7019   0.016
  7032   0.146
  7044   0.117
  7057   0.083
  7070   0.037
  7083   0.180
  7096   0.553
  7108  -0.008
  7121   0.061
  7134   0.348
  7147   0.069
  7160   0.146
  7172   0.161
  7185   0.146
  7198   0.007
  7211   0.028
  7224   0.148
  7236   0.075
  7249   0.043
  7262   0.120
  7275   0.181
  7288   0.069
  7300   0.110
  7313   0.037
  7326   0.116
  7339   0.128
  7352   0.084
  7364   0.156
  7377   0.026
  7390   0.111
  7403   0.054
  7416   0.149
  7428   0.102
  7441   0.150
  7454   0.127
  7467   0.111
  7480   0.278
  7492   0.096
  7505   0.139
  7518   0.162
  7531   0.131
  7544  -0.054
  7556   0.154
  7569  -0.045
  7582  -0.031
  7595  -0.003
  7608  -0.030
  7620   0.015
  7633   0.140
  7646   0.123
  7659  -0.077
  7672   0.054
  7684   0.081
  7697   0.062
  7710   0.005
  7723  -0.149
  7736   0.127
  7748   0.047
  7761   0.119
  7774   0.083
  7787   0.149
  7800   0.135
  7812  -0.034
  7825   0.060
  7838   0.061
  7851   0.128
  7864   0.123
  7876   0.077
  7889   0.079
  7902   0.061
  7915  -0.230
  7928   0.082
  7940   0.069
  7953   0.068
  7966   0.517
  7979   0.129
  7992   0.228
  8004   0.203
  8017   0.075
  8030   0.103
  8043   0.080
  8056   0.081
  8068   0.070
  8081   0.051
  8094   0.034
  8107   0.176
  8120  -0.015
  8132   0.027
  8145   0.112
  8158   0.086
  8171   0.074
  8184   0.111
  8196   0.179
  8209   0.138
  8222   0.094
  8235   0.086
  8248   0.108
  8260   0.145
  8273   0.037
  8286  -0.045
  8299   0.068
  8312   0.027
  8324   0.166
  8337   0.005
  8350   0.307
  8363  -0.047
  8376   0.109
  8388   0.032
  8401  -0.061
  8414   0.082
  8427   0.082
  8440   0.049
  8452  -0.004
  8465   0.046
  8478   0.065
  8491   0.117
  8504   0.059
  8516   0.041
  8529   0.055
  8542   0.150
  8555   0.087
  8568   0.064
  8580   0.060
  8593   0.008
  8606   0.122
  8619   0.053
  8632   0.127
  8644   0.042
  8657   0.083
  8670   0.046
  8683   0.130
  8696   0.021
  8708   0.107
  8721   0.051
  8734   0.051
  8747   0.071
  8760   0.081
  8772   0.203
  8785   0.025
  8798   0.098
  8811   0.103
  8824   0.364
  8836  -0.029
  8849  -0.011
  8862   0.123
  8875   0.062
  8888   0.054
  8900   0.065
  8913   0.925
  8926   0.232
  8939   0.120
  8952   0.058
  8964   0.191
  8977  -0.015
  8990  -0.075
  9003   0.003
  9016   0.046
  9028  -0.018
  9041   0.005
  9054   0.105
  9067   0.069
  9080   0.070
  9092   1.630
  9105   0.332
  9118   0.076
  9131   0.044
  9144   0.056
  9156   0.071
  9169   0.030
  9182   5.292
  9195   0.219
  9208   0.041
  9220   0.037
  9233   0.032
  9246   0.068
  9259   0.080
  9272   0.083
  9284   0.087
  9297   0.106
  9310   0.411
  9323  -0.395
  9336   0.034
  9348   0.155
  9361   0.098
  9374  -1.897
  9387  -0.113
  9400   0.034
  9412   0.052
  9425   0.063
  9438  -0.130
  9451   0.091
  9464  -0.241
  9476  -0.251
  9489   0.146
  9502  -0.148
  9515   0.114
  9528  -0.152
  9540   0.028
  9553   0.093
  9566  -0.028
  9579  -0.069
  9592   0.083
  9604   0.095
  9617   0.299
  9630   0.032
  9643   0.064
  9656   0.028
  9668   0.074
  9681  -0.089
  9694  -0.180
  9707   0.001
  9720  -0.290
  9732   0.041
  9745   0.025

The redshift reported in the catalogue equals 0.834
